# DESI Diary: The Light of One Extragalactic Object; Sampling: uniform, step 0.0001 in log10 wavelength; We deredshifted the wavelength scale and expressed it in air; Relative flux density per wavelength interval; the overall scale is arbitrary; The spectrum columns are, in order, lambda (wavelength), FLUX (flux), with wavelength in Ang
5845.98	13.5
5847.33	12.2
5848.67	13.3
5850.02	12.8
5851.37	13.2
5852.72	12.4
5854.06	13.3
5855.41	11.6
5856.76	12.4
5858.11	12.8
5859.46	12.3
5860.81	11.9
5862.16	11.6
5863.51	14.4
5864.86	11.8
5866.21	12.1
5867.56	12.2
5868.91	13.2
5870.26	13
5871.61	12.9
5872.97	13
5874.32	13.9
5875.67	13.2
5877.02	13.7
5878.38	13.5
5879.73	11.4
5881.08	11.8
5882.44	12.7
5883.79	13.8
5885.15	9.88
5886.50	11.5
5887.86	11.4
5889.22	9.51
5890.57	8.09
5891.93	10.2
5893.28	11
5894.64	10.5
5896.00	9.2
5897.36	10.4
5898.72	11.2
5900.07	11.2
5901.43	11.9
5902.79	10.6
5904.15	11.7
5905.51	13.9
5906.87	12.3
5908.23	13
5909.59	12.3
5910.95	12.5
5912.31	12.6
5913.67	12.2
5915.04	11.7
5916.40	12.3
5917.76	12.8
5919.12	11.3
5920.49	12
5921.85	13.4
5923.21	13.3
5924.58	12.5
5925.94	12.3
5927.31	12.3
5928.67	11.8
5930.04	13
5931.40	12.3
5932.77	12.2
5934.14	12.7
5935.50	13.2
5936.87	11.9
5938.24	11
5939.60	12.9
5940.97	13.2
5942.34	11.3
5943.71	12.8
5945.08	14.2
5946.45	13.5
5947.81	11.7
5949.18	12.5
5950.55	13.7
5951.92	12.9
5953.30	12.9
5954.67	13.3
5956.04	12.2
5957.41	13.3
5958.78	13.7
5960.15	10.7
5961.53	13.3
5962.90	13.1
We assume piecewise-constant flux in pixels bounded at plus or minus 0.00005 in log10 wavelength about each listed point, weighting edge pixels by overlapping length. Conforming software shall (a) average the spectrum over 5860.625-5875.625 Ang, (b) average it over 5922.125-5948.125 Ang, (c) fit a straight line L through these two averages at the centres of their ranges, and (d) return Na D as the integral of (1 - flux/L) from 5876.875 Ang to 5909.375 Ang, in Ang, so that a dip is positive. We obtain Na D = 3.3 Ang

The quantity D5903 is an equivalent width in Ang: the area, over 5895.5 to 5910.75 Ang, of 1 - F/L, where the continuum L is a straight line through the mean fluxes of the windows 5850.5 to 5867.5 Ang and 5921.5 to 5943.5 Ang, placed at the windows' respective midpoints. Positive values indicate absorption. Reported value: 0.97 Ang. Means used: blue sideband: 12.5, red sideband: 12.4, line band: 11.7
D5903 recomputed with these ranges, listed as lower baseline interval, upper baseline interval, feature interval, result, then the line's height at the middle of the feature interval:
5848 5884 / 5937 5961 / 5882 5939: 4.1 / 12.7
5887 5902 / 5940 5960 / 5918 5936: -0.9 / 11.9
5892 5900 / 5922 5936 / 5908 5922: -0.7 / 11.7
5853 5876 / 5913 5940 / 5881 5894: 1.7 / 12.6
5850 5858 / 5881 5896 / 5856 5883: -2.1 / 11.8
